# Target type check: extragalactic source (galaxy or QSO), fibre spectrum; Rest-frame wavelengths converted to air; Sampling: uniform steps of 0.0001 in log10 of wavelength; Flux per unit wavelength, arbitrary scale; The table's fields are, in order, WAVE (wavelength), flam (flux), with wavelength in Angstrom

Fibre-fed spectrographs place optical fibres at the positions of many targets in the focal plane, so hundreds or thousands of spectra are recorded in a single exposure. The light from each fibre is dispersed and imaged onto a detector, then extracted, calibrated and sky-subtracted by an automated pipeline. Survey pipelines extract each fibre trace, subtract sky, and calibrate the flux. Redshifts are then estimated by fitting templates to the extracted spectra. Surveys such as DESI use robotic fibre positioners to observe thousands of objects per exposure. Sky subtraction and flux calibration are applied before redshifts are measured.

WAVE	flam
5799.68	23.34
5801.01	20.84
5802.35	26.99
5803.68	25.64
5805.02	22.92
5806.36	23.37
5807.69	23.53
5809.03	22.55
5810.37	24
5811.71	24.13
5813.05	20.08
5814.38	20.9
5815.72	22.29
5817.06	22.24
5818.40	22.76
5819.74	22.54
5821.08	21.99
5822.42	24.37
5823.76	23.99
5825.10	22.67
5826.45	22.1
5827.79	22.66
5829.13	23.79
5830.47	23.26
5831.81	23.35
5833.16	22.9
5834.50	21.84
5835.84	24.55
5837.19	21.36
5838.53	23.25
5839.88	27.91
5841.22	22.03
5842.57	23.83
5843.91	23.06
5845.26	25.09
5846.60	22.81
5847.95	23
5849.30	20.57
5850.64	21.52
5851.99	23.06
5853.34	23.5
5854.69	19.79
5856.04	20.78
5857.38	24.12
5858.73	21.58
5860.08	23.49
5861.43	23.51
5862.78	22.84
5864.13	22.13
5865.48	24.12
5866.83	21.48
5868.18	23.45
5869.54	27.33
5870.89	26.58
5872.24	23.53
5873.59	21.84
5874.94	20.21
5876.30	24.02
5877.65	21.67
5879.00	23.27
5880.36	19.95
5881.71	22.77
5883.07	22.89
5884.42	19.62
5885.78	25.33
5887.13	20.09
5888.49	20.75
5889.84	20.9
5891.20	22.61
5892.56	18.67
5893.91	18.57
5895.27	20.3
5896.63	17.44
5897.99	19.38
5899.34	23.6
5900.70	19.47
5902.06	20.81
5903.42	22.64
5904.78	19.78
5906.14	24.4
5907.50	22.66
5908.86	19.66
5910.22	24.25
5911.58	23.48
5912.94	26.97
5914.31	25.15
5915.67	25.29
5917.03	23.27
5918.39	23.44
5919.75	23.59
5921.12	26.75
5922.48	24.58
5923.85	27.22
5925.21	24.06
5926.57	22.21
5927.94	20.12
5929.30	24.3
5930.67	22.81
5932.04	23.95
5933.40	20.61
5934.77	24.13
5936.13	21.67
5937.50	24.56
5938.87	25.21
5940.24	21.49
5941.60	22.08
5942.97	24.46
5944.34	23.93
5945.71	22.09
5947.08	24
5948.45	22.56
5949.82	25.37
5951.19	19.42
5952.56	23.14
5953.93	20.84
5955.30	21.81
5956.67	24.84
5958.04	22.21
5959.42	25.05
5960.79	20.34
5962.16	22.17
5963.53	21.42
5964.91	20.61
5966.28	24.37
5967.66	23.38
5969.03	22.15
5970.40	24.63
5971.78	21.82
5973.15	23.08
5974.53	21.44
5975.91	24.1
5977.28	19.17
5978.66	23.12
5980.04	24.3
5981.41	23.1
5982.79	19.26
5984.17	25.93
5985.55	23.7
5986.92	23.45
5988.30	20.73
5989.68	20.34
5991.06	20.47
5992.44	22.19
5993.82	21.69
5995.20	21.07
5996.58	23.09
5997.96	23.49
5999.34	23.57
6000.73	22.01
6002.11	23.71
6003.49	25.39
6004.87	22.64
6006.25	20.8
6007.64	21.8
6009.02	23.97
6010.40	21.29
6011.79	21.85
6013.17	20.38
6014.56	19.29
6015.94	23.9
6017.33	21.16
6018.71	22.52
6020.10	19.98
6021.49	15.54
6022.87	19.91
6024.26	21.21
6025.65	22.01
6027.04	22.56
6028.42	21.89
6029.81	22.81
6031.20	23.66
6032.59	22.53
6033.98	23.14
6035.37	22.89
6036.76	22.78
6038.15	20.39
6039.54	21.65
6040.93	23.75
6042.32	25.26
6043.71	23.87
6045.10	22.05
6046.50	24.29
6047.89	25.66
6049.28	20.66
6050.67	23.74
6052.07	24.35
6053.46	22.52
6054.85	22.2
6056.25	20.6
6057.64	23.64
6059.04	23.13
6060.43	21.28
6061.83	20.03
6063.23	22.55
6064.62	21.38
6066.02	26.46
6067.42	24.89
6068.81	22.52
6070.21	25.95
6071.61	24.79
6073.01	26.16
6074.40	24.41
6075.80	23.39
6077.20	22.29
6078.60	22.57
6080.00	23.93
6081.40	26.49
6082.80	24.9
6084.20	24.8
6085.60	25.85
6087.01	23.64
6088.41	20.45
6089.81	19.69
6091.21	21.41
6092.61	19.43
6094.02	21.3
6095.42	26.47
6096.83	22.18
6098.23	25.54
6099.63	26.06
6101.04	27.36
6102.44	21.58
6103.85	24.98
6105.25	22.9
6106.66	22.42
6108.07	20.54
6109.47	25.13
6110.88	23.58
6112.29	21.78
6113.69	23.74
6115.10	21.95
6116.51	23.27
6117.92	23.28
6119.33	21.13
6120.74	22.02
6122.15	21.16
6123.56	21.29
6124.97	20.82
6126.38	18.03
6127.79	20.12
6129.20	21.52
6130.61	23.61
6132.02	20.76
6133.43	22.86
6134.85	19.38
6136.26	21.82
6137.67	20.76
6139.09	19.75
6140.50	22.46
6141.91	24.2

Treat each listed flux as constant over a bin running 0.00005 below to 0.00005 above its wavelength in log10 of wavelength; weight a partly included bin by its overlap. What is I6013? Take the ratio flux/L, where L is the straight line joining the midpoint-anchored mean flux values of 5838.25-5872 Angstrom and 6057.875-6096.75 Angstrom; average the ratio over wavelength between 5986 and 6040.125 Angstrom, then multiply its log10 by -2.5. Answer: 0.067 mag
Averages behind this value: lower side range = 23.2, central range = 21.9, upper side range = 23.3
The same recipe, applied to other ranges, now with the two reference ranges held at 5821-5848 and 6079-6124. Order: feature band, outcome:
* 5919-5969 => 0.009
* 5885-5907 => 0.117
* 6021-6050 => 0.039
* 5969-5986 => 0.023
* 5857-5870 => 0.001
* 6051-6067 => 0.026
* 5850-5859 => 0.061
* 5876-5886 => 0.051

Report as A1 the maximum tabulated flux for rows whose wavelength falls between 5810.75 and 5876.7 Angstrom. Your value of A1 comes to 27.91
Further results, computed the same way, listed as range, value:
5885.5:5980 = 27.22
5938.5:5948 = 25.21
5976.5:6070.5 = 26.46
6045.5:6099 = 26.49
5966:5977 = 24.63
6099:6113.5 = 27.36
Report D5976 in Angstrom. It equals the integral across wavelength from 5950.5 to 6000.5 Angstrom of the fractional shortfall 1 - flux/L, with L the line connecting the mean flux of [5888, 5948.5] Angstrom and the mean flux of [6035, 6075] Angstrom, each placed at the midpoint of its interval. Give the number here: 1.2 Angstrom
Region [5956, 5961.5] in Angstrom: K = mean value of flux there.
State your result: 23.1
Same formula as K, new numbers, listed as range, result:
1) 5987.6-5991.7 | 20.5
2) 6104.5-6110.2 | 22.8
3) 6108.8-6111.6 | 24.3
